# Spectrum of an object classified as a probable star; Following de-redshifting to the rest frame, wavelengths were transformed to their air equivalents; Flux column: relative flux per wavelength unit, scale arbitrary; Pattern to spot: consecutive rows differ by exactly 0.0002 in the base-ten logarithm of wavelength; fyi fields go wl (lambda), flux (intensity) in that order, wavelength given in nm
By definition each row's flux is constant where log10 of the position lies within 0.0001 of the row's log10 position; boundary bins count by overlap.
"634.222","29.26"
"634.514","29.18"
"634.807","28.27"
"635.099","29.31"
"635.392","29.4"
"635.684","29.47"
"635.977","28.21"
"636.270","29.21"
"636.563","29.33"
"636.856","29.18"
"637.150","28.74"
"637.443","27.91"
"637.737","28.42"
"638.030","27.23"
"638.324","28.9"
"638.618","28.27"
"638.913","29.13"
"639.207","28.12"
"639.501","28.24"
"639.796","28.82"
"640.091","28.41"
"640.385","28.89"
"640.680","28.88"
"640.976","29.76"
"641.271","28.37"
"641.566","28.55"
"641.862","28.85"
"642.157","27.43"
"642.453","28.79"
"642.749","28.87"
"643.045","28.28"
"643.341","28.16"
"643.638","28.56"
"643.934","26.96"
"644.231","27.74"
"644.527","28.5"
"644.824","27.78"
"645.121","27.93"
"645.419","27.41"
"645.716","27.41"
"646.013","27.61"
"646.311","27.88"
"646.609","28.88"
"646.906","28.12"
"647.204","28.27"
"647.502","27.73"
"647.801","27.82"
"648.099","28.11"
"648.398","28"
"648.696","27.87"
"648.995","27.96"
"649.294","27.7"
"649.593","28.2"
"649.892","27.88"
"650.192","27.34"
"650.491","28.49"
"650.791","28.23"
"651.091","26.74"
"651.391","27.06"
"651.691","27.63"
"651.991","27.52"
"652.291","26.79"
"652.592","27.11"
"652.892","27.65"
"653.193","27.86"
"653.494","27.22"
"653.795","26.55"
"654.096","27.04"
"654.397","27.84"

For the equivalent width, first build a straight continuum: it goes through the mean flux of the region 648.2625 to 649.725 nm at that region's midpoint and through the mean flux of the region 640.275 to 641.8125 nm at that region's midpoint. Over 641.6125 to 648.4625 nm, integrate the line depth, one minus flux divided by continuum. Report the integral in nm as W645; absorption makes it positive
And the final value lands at 0.09 nm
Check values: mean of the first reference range 28.9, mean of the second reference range 28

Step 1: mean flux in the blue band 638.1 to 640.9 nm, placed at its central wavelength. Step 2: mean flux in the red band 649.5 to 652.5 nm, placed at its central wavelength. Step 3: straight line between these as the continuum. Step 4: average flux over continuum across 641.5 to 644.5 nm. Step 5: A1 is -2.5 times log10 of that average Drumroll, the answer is 0.00 mag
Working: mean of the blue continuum 28.6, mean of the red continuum 27.6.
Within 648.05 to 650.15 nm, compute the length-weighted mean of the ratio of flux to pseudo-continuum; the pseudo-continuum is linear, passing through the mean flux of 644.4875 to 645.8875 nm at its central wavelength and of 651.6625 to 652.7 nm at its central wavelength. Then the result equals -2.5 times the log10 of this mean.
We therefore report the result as -0.02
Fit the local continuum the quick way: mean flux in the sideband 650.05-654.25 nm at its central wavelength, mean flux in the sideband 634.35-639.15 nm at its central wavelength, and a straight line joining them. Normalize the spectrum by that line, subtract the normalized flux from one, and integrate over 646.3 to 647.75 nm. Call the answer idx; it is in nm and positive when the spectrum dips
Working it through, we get -0.02 nm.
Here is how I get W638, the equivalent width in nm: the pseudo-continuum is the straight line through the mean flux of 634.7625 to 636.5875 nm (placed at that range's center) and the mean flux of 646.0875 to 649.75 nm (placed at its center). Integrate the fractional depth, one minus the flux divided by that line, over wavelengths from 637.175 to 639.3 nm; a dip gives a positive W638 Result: 0.039 nm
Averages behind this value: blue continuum 29.1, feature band 28.3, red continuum 28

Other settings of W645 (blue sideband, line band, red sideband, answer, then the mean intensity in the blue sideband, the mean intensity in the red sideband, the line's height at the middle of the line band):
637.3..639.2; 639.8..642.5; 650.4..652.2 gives -0.05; 28.3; 27.6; 28.1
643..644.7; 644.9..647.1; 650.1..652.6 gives 0.00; 28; 27.5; 27.9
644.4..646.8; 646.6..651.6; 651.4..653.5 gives -0.04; 27.9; 27.4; 27.7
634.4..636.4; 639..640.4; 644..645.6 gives 0.00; 29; 27.8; 28.5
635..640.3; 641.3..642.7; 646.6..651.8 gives 0.00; 28.7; 27.9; 28.4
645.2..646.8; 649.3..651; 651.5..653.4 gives -0.02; 27.8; 27.4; 27.6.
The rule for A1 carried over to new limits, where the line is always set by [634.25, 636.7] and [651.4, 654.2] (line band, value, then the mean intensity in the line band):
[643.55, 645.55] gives 0.01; 27.8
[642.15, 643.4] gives 0.00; 28.4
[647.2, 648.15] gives 0.00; 27.9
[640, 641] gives -0.01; 28.9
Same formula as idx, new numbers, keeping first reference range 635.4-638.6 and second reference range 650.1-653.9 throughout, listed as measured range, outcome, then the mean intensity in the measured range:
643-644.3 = 0.01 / 27.9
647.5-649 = -0.01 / 27.9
